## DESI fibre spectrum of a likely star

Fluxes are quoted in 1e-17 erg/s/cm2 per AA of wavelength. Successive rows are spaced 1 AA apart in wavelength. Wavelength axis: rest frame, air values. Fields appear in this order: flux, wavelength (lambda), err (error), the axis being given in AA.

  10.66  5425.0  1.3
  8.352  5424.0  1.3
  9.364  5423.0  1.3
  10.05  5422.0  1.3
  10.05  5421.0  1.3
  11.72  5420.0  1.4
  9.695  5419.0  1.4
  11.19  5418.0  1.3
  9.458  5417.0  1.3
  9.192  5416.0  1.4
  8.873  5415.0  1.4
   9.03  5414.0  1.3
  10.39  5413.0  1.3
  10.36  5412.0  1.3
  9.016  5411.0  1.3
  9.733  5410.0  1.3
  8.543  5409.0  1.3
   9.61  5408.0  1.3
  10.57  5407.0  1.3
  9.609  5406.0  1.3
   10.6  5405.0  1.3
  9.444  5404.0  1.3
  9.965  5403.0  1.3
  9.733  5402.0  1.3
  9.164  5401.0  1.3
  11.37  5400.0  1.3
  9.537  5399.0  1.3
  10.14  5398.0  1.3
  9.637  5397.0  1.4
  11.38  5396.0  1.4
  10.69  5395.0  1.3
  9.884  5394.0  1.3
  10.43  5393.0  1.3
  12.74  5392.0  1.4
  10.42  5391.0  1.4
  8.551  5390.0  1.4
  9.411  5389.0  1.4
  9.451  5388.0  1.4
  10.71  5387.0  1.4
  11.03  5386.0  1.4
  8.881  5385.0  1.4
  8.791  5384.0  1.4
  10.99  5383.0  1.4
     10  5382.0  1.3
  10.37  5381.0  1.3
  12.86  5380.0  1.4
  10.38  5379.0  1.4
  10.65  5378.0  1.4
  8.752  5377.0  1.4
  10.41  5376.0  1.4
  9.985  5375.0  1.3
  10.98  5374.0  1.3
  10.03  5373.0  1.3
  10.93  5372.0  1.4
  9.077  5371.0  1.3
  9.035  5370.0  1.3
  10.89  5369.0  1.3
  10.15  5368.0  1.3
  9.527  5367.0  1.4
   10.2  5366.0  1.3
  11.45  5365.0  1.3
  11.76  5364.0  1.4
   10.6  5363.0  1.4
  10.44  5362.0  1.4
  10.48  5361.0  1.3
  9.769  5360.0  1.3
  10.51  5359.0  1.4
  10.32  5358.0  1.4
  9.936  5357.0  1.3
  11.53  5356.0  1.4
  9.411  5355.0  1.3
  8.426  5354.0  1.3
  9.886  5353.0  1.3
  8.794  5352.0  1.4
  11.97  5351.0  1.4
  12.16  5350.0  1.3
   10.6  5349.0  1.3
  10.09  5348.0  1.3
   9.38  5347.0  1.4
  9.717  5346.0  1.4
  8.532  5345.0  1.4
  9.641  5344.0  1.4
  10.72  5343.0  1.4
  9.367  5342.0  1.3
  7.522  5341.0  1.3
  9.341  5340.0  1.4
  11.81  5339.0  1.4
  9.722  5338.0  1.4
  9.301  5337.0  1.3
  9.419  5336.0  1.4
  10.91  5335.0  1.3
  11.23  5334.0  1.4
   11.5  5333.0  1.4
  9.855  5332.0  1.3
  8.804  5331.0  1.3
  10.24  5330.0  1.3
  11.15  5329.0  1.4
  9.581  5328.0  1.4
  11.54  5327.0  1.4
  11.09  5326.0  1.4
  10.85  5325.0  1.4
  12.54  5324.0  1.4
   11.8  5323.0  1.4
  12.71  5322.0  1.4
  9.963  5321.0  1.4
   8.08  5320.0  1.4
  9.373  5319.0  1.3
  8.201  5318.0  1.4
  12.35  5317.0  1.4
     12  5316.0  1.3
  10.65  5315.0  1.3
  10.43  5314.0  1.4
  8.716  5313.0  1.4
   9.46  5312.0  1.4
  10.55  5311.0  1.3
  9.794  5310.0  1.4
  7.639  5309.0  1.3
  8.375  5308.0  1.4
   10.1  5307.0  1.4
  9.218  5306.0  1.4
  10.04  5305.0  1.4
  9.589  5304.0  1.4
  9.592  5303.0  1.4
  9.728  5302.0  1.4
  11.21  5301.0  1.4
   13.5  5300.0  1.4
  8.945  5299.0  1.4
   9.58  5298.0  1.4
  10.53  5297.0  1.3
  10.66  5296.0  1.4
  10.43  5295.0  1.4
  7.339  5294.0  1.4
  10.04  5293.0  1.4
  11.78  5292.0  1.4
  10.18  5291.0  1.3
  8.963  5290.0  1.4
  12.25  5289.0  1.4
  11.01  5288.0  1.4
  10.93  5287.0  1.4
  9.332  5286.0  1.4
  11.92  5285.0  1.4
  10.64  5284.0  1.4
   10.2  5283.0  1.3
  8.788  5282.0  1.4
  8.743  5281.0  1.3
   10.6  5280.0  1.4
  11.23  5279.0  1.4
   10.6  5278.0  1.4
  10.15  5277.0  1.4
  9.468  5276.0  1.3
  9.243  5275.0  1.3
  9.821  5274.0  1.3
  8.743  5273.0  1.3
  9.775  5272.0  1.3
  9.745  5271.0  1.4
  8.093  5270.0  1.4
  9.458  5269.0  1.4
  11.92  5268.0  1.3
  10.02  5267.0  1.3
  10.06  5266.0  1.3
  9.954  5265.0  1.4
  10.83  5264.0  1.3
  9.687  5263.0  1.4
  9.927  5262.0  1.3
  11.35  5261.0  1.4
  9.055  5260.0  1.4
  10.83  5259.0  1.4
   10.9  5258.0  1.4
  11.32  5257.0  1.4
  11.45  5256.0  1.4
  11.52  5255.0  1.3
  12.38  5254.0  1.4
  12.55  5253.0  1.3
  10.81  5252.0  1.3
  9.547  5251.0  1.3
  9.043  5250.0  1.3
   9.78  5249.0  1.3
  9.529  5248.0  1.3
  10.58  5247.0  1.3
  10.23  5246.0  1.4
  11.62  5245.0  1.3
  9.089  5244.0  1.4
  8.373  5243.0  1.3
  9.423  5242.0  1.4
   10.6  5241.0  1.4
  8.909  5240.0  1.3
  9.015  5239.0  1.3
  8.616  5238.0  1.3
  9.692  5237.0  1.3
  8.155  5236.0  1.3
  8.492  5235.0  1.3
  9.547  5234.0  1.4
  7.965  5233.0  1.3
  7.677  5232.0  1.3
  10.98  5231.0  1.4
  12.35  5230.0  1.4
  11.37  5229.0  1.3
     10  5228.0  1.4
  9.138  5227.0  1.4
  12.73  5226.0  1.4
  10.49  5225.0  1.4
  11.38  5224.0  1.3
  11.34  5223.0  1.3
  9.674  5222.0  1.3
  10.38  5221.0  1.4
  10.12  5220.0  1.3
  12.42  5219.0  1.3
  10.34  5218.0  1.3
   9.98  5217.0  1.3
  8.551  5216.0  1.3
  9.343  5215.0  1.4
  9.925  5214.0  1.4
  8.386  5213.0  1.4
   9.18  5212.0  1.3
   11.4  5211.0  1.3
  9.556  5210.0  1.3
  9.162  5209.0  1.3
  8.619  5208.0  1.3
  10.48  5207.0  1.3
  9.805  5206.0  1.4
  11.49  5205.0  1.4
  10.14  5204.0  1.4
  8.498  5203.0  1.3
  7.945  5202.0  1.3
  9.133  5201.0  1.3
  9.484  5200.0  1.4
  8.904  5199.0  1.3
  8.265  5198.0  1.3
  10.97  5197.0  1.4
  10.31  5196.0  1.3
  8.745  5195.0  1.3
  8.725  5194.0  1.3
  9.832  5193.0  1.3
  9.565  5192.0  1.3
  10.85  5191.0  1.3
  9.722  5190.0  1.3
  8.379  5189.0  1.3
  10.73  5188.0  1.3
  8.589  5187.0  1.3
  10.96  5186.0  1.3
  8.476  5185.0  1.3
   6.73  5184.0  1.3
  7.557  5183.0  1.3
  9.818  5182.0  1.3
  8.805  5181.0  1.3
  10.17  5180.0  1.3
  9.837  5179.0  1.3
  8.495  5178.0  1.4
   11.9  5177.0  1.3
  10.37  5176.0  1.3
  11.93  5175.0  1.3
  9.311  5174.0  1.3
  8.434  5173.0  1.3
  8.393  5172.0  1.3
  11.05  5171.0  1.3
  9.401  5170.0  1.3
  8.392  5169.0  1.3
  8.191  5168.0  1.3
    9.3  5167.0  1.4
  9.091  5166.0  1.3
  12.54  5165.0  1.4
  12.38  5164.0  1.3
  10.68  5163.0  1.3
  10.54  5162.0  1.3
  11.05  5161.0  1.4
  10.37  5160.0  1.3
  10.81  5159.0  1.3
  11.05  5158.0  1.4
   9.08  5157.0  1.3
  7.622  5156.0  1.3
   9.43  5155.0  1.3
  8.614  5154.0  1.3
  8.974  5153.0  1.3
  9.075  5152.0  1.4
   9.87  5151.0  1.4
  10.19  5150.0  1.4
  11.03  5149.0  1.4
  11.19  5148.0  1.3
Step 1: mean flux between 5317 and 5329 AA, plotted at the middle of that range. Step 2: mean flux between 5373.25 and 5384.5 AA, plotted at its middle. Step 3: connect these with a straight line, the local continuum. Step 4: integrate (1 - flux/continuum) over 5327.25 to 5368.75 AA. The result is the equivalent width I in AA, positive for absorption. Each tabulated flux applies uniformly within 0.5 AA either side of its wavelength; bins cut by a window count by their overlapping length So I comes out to 1.41 AA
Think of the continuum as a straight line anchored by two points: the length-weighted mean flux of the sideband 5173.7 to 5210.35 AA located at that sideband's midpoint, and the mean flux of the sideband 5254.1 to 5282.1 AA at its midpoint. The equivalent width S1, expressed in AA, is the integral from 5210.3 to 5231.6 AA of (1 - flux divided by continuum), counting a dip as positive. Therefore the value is -1.4 AA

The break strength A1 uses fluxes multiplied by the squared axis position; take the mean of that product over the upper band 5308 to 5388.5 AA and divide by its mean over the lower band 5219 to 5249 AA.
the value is 1.1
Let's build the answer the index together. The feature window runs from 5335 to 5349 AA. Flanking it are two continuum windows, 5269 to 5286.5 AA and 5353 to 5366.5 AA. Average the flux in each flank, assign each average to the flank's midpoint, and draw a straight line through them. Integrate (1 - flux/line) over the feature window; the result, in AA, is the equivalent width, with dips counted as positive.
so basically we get 0.78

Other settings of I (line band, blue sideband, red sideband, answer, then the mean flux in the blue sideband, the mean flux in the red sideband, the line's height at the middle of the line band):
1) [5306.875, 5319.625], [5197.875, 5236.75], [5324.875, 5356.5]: 0.3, 9.83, 10.1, 10.1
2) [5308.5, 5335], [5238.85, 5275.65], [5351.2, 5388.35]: -0.5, 10.1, 10.2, 10.2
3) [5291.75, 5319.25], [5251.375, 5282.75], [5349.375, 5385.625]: 0.8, 10.3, 10.3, 10.3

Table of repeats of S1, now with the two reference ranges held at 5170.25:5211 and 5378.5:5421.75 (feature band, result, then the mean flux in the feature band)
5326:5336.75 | -0.6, 10.4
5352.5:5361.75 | -0.1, 10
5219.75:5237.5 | -0.8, 10.1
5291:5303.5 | -0.6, 10.3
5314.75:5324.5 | -0.9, 10.8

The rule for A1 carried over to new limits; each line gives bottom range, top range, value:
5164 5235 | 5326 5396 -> 1.11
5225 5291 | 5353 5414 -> 1.05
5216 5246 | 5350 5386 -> 1.08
